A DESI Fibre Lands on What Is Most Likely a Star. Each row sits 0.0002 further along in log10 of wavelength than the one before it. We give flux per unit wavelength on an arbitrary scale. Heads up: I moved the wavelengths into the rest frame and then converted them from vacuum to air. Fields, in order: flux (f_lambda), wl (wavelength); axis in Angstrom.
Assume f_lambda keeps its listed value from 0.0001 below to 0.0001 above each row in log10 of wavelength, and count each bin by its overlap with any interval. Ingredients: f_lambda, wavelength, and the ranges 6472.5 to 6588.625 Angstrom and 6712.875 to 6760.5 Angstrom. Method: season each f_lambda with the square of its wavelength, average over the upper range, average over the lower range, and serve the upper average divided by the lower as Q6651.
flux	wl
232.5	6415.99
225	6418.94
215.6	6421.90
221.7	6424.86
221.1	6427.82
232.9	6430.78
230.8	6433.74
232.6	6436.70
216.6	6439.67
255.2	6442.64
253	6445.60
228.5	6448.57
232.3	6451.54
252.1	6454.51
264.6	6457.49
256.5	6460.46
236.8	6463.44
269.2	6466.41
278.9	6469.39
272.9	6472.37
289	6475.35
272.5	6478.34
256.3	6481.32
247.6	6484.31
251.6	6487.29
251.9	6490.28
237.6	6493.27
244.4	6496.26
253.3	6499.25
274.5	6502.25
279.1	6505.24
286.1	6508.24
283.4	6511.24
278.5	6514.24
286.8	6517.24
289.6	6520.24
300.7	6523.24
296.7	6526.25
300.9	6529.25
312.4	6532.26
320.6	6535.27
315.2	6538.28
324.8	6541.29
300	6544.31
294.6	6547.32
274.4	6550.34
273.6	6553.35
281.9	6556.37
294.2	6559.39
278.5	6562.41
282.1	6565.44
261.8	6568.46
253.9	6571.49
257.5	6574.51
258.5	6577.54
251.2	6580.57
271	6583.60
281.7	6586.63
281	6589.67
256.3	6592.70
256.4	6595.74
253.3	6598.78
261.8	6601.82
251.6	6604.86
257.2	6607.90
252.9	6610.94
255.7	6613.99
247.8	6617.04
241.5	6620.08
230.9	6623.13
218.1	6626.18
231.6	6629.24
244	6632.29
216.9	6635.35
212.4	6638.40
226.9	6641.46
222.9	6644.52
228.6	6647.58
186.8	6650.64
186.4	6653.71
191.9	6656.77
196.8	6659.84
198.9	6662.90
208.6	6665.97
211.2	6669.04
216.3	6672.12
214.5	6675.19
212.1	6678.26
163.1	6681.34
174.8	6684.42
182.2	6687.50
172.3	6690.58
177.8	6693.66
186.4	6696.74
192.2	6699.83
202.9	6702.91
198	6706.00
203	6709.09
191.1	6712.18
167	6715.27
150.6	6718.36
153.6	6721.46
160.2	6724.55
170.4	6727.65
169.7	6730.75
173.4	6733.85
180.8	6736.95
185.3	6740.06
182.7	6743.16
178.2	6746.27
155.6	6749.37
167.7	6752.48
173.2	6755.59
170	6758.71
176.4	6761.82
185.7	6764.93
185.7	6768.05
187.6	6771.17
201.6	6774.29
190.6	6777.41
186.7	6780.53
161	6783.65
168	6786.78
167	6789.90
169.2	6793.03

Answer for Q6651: 0.6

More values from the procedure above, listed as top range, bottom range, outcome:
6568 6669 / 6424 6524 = 0.96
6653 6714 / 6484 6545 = 0.72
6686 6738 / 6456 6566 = 0.68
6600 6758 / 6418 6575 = 0.79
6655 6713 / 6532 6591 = 0.71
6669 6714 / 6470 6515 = 0.77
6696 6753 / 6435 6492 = 0.76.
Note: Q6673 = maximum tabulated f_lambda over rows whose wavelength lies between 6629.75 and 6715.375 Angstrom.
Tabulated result 244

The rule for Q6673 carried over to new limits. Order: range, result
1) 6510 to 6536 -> 320.6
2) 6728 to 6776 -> 201.6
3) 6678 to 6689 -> 212.1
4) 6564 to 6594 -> 282.1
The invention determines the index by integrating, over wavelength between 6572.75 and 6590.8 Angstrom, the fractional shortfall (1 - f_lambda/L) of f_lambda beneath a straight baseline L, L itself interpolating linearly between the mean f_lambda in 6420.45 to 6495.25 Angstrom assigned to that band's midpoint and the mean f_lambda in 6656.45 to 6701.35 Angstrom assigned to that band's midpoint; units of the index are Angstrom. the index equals -4.12 Angstrom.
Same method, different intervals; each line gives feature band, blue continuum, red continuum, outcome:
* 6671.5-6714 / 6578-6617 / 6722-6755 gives 1.9 Angstrom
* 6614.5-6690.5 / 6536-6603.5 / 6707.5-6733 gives 2.6 Angstrom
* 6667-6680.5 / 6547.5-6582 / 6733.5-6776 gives 0.5 Angstrom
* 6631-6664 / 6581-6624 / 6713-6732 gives 1.8 Angstrom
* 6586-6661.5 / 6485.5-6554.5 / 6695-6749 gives -1.5 Angstrom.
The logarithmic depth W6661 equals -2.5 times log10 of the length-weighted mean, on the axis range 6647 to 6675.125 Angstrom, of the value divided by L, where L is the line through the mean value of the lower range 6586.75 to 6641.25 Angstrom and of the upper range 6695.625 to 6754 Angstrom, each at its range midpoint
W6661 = 0.071 mag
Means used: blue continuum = 246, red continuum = 177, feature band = 203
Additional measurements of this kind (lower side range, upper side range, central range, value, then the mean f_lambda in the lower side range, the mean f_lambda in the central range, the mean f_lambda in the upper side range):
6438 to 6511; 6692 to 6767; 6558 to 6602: -0.19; 257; 267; 177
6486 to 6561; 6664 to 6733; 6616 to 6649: -0.03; 284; 229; 185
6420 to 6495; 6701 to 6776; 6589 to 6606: -0.21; 247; 259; 178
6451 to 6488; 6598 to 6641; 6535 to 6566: -0.18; 261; 294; 241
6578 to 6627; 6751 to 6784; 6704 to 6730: 0.17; 255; 175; 181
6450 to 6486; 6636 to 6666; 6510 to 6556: -0.22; 261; 297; 206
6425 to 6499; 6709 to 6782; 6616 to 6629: -0.13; 249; 234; 176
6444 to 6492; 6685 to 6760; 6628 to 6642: -0.11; 257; 226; 177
